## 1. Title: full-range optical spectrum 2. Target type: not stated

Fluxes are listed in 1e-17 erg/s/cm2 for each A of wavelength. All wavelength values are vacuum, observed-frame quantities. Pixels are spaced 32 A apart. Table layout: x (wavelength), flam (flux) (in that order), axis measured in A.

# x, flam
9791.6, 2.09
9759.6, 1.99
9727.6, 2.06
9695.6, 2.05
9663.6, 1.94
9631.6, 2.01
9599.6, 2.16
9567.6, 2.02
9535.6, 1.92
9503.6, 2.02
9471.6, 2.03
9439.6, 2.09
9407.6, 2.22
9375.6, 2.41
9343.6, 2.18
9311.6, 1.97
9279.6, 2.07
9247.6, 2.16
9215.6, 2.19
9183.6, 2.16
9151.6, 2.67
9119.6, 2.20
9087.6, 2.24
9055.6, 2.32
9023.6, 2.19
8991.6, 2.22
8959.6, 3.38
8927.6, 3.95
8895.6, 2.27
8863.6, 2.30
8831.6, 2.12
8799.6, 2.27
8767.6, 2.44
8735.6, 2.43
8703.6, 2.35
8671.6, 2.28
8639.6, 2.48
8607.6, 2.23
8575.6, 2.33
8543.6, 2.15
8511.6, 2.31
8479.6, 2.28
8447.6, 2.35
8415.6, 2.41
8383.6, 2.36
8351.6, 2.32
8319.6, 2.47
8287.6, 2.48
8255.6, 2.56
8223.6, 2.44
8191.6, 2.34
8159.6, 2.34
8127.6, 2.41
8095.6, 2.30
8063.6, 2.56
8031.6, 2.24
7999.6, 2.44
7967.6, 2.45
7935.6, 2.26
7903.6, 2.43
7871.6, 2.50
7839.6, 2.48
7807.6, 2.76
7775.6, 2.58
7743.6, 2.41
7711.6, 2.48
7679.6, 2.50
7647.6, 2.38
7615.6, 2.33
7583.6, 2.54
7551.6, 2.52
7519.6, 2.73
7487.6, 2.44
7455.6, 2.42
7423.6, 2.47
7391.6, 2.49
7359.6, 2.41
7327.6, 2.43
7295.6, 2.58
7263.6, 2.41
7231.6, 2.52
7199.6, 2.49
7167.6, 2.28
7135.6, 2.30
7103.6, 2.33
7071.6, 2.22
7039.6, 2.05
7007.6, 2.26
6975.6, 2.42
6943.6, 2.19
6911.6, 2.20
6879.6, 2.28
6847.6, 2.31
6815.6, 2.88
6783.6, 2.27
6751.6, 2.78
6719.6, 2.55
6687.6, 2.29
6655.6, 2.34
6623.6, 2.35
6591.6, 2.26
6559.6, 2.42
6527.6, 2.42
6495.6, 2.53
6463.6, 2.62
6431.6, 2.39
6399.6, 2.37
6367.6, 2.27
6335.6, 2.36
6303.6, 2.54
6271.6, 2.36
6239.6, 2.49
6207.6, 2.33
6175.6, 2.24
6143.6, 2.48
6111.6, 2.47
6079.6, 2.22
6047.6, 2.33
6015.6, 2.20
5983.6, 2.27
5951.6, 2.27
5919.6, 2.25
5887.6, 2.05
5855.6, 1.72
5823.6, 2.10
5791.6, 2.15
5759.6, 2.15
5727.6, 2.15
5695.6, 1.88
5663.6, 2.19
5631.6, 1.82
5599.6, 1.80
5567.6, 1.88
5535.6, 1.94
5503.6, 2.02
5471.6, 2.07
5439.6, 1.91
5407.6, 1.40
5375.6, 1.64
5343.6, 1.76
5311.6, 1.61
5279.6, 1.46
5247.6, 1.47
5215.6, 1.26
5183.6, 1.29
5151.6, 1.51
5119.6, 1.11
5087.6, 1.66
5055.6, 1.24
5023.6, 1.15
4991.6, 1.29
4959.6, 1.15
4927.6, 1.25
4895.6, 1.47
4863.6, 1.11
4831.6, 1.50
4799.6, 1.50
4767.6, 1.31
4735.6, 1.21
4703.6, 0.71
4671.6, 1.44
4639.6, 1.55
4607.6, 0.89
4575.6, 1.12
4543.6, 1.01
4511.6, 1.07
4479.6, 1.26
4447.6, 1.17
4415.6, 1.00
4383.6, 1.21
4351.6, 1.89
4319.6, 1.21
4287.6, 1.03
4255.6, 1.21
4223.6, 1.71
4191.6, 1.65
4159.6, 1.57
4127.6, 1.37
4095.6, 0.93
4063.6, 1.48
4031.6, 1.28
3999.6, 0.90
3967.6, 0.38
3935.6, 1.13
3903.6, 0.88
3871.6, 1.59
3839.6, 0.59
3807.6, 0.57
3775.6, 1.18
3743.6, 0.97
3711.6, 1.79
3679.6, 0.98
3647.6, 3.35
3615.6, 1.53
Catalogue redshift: 0.362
